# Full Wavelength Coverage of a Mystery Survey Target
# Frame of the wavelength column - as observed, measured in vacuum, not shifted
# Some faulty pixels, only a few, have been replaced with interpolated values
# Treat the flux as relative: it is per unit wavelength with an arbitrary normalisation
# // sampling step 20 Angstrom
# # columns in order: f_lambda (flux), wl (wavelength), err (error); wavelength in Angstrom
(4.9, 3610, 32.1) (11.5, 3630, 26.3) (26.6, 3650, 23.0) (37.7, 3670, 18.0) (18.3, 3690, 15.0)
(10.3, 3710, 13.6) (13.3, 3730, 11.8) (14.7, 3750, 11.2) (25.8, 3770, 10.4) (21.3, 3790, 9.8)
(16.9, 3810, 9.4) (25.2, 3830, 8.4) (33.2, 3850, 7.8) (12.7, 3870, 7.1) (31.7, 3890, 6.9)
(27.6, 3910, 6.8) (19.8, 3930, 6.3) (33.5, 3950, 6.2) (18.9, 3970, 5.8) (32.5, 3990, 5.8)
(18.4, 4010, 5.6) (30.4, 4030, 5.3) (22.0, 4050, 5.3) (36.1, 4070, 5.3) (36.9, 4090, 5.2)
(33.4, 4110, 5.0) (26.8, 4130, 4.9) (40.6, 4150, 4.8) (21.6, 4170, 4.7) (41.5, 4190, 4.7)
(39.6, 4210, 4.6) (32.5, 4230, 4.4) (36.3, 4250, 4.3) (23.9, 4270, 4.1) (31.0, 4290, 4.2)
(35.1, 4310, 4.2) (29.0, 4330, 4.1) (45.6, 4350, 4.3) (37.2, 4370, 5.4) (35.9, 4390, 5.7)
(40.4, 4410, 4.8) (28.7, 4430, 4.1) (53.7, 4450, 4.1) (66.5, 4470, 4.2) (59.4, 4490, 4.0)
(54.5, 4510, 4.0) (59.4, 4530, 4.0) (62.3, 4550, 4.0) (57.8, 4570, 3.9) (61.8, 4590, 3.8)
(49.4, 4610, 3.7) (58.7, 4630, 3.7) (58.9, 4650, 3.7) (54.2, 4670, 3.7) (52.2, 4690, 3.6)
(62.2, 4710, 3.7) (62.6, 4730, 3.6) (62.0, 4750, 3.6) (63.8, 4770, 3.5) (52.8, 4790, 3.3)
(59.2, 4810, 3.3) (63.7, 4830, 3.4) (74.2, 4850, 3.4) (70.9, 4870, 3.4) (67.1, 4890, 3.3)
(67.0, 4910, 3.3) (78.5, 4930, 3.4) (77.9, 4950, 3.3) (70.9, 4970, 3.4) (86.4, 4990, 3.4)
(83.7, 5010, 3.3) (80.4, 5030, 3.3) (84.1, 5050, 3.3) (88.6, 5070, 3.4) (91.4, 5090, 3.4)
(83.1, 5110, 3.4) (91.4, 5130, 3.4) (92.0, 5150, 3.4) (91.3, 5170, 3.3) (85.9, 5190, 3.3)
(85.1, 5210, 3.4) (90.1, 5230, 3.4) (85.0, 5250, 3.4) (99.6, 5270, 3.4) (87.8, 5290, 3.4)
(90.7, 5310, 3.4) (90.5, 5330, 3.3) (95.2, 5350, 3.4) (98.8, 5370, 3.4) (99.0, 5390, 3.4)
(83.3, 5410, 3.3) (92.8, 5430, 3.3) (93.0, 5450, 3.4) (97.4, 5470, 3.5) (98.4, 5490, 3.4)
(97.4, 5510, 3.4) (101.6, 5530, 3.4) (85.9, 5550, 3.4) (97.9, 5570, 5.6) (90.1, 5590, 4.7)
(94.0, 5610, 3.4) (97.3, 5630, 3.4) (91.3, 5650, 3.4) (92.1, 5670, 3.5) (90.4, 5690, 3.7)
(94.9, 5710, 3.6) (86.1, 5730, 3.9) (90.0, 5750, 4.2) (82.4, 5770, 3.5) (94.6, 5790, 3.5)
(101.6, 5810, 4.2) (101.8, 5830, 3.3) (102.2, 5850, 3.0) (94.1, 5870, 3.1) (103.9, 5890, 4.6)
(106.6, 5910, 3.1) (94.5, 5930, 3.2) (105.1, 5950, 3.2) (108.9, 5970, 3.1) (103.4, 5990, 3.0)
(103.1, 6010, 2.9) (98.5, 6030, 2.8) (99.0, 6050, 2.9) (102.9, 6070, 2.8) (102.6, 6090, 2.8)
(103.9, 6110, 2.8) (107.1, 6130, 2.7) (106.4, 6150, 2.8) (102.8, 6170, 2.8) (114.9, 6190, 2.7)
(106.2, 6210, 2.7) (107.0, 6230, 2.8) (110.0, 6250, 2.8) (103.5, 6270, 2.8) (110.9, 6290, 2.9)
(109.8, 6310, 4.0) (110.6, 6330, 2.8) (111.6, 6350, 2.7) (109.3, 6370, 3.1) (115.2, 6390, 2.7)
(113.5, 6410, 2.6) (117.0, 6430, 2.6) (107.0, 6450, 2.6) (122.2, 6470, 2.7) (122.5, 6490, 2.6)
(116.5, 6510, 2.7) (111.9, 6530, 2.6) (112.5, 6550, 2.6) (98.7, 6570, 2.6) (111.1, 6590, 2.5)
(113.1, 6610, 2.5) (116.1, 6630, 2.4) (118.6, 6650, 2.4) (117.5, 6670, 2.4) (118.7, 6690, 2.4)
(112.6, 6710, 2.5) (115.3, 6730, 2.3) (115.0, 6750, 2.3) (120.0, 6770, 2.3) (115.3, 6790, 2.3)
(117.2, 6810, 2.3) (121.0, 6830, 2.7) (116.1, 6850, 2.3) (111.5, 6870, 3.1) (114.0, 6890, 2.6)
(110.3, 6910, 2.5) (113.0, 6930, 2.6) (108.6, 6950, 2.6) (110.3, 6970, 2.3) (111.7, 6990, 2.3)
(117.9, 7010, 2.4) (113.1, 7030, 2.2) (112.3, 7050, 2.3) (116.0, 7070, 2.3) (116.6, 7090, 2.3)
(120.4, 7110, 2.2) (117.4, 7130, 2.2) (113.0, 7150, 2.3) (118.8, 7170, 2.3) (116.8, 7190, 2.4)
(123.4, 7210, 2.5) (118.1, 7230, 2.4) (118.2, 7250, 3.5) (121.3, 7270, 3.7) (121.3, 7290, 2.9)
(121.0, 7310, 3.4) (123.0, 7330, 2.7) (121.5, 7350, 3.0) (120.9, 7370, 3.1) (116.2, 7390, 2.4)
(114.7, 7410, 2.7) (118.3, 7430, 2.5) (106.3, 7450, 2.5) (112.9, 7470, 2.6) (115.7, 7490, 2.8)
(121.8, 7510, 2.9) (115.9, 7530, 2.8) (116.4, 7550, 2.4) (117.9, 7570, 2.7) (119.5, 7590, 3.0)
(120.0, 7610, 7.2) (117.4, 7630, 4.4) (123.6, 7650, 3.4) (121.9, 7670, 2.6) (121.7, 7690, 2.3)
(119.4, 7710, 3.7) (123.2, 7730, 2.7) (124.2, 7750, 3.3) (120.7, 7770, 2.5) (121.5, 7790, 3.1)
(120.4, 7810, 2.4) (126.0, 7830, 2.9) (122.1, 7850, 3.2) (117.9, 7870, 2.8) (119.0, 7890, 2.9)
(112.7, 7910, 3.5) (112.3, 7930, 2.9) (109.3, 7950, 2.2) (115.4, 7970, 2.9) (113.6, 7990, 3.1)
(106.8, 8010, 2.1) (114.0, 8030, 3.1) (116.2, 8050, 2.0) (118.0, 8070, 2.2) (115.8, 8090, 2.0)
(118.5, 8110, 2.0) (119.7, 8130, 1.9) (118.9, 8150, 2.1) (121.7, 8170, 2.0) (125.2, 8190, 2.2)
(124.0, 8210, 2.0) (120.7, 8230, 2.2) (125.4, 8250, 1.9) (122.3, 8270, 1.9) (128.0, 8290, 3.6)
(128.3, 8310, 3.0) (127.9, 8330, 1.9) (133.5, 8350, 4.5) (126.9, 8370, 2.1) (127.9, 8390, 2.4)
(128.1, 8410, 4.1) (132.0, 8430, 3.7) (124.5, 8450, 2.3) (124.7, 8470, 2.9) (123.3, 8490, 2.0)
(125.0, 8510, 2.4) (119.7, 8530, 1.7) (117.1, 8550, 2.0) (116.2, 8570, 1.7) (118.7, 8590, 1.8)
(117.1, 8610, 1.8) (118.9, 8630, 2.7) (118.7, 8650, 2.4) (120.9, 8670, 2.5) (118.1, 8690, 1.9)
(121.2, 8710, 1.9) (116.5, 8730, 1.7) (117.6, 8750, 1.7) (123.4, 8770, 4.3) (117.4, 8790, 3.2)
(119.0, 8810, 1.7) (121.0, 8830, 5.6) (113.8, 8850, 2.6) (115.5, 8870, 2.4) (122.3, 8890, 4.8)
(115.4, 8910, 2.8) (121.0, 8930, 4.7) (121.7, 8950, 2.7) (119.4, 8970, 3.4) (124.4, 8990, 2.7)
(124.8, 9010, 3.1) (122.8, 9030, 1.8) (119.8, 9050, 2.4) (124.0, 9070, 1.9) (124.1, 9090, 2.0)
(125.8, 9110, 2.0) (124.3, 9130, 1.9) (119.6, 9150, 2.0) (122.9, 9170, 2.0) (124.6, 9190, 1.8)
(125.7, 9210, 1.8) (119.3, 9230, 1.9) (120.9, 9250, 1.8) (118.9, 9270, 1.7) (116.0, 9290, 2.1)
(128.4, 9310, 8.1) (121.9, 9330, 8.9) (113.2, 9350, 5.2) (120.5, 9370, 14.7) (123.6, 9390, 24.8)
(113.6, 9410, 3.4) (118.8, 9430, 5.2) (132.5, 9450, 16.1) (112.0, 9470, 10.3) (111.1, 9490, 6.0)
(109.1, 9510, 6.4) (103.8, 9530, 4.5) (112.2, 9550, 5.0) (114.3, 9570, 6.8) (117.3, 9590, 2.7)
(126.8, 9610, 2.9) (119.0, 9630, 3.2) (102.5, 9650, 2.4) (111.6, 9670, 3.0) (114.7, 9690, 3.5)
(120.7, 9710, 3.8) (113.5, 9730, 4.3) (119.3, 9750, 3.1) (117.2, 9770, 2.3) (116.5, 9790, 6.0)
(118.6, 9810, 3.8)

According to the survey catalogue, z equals 0.11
